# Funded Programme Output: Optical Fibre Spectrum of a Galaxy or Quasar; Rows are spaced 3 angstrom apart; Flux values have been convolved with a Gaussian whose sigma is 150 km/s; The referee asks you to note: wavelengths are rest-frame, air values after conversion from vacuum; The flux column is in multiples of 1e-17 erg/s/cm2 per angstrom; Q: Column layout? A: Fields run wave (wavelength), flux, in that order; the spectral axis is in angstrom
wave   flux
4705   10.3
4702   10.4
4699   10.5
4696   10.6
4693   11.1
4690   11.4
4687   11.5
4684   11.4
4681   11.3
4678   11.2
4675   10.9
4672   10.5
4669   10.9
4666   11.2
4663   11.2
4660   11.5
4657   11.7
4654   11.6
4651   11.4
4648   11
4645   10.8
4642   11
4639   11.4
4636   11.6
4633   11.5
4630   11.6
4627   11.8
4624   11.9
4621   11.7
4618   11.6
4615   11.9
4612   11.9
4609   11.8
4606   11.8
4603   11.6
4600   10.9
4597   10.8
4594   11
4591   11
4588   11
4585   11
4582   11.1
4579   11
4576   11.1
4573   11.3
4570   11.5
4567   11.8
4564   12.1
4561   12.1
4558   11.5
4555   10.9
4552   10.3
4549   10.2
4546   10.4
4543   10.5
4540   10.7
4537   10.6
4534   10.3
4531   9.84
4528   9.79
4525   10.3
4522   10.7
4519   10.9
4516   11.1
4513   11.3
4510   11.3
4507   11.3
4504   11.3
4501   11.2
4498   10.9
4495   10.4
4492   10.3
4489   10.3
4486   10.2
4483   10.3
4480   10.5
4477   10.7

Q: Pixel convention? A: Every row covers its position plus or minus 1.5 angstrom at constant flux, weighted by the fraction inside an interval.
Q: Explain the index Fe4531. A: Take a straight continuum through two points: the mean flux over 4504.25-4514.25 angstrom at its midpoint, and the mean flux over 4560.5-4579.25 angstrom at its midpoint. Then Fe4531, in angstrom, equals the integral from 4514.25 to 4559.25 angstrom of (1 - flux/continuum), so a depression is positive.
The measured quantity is 3.5 angstrom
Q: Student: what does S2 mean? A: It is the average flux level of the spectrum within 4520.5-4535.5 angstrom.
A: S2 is 10.2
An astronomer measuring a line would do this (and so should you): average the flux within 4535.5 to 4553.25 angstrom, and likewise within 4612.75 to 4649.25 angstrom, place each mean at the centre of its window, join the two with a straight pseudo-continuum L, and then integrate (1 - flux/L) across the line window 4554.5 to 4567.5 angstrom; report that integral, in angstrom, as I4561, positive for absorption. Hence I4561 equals -1.31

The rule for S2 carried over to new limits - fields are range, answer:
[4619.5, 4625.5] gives 11.8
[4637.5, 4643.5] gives 11.2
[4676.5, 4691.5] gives 11.4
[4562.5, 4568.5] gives 12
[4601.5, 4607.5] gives 11.7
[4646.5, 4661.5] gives 11.4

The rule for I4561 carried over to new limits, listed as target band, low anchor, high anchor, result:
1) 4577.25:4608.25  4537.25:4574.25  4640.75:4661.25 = 0.1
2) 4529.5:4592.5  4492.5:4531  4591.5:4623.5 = 1.2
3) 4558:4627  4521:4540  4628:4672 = -4.2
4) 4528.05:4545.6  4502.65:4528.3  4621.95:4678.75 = 1.0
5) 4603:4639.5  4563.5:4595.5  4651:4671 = -1.4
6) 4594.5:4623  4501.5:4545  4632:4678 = -1.3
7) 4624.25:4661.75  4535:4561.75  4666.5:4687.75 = -1.4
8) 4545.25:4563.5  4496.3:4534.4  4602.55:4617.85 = 0.4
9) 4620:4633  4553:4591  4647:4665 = -0.4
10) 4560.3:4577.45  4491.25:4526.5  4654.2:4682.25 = -0.9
